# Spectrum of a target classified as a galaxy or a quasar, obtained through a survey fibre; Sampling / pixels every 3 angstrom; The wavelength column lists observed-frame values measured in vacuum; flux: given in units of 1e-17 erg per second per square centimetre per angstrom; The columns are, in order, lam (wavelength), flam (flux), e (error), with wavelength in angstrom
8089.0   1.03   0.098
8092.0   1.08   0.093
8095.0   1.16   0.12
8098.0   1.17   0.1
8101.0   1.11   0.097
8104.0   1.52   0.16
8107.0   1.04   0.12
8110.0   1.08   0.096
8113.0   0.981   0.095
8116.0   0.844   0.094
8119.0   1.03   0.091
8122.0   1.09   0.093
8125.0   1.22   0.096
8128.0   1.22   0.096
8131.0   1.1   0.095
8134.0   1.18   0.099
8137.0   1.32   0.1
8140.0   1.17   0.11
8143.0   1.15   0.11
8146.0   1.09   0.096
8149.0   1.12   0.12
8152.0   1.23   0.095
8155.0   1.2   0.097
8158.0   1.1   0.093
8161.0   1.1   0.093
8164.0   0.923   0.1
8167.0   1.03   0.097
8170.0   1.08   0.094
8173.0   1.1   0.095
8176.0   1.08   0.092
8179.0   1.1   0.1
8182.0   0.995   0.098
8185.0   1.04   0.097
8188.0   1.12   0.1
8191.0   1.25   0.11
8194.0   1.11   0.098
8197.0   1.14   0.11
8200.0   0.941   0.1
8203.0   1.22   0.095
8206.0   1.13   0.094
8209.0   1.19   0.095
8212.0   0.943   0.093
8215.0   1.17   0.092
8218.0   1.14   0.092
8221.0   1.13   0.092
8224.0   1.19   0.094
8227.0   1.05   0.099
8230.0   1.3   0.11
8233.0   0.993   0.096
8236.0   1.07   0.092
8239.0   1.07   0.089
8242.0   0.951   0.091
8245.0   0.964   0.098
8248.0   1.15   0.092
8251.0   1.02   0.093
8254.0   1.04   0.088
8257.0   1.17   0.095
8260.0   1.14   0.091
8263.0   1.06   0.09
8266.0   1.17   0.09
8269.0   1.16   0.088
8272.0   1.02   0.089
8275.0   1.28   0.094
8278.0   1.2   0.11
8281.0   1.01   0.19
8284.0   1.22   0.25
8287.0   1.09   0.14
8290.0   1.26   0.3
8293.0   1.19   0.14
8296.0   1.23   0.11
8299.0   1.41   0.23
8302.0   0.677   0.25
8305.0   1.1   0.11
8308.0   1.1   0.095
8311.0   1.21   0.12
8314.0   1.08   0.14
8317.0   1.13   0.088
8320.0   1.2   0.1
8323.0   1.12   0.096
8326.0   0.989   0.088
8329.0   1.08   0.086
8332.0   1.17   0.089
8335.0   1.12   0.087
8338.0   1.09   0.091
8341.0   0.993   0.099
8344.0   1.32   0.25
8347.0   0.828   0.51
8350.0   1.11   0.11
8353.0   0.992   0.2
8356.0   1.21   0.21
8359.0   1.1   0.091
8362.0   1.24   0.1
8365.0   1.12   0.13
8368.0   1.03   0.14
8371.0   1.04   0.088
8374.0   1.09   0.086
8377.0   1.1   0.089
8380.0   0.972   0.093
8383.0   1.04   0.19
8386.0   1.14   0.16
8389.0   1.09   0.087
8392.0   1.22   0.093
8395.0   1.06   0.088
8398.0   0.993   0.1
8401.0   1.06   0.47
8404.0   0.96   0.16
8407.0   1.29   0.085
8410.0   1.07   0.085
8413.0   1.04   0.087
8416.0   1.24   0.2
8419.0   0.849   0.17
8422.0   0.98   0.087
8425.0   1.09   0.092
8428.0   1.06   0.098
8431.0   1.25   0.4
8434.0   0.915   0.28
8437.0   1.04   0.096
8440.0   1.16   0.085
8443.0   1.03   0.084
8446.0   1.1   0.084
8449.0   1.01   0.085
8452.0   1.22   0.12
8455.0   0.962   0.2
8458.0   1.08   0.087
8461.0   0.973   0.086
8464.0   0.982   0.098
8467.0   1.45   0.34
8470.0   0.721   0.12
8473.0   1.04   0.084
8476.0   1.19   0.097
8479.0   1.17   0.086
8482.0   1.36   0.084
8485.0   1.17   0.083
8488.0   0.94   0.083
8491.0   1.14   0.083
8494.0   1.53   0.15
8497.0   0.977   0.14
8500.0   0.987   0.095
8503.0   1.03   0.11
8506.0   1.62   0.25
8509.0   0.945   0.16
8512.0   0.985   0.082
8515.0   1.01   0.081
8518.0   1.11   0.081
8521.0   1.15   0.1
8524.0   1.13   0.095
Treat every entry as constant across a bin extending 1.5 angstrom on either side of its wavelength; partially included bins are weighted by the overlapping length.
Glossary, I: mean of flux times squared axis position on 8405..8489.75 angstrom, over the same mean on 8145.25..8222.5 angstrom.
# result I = 1.05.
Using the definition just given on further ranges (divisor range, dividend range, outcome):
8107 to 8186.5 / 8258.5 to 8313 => 1.07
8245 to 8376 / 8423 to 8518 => 1.03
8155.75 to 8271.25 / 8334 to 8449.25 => 1.03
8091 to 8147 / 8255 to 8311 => 1.04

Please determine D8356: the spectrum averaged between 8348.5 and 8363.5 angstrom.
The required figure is 1.13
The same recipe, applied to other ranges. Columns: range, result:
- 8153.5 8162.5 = 1.13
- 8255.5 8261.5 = 1.16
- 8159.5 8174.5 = 1.05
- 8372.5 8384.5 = 1.05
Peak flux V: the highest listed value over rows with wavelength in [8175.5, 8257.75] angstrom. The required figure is 1.3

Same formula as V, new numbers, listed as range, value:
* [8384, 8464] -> 1.29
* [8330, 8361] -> 1.32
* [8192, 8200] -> 1.14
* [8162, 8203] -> 1.25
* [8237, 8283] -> 1.28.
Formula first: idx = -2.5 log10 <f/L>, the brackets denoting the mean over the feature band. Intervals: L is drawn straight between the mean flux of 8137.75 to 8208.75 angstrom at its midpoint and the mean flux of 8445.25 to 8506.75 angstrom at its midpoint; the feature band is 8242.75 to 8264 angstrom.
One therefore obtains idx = 0.04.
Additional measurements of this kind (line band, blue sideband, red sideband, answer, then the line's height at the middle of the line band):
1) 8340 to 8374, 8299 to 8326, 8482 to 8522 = 0.009 mag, 1.1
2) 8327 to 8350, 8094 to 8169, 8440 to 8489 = 0.019 mag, 1.1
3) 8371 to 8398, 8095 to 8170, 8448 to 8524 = 0.034 mag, 1.12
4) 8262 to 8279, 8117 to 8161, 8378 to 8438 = -0.036 mag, 1.11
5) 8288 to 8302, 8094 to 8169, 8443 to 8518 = -0.080 mag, 1.12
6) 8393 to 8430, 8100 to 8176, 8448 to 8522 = 0.050 mag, 1.11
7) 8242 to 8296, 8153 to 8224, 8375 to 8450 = -0.034 mag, 1.09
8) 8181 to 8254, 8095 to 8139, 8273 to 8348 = 0.036 mag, 1.13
